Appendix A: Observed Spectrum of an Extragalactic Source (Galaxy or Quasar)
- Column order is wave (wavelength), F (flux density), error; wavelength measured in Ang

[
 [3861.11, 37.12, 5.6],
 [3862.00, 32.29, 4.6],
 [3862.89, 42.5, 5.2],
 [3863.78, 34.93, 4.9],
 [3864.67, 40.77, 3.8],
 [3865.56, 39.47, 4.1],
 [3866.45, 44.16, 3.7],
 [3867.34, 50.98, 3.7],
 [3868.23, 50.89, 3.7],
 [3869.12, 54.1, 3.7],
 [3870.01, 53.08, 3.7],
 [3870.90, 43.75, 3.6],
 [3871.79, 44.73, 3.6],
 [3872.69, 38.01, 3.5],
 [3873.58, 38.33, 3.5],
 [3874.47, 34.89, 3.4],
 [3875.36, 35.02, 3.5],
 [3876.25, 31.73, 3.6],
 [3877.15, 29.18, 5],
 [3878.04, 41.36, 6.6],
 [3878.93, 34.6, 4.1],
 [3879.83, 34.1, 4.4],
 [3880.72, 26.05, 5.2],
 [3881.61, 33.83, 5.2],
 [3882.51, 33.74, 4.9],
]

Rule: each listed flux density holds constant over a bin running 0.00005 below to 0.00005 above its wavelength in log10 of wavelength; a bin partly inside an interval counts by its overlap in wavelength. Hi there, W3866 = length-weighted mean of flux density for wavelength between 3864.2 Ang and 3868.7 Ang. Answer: 45.3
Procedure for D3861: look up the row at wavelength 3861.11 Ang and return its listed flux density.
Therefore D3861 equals 37.12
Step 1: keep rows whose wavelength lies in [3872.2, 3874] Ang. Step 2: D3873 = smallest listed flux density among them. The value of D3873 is 38.01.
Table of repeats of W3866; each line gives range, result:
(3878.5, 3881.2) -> 31.6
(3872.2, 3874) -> 38.2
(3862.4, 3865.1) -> 39.3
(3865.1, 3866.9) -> 41.8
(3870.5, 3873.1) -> 42.1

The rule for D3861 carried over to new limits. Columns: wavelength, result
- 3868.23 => 50.89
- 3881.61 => 33.83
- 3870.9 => 43.75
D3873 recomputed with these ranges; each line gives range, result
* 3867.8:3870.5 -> 50.89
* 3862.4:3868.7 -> 34.93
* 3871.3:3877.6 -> 29.18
